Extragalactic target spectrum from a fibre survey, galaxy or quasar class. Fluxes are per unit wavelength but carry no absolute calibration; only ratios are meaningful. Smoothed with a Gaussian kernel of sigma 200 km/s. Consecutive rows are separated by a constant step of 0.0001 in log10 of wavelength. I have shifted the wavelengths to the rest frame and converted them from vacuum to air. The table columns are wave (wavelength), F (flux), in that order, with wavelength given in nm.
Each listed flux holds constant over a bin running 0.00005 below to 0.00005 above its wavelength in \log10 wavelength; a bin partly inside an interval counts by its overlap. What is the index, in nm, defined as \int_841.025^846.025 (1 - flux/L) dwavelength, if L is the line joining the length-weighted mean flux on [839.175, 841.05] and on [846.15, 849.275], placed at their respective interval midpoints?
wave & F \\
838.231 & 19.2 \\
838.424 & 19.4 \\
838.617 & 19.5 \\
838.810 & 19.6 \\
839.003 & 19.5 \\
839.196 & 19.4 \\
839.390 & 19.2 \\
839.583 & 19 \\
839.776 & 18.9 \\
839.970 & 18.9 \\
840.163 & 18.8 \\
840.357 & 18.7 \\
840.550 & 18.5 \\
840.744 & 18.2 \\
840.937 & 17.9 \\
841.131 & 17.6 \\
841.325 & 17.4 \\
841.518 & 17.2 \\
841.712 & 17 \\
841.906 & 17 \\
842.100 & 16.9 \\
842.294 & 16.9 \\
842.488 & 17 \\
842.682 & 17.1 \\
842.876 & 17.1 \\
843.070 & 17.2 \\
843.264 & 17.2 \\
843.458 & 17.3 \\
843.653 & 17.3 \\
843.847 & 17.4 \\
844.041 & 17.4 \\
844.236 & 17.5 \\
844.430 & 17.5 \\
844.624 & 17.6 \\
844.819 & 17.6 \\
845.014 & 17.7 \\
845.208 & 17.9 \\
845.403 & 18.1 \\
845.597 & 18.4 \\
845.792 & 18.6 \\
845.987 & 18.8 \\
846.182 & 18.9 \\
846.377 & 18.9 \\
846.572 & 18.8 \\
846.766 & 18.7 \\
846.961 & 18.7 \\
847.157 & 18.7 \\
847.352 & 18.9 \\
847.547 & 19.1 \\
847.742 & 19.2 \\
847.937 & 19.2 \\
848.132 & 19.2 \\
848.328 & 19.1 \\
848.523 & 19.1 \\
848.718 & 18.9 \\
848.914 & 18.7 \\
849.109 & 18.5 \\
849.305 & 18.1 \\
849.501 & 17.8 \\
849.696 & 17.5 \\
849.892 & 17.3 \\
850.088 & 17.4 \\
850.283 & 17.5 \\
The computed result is 0.35 nm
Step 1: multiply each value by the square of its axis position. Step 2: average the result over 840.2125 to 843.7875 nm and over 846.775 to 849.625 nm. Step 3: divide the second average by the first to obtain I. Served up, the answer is 1.1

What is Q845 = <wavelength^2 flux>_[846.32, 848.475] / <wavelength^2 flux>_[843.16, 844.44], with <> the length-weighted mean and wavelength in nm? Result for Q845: 1.10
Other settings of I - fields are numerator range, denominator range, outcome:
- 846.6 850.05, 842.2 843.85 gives 1.10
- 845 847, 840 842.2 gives 1.05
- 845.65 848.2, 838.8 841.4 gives 1.03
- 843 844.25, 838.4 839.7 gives 0.90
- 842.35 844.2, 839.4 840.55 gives 0.92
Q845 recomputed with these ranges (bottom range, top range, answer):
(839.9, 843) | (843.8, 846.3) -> 1.03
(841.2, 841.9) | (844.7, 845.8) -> 1.06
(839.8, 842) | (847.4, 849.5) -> 1.07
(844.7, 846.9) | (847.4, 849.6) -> 1.03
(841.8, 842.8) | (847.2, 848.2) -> 1.14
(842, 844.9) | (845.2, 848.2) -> 1.10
